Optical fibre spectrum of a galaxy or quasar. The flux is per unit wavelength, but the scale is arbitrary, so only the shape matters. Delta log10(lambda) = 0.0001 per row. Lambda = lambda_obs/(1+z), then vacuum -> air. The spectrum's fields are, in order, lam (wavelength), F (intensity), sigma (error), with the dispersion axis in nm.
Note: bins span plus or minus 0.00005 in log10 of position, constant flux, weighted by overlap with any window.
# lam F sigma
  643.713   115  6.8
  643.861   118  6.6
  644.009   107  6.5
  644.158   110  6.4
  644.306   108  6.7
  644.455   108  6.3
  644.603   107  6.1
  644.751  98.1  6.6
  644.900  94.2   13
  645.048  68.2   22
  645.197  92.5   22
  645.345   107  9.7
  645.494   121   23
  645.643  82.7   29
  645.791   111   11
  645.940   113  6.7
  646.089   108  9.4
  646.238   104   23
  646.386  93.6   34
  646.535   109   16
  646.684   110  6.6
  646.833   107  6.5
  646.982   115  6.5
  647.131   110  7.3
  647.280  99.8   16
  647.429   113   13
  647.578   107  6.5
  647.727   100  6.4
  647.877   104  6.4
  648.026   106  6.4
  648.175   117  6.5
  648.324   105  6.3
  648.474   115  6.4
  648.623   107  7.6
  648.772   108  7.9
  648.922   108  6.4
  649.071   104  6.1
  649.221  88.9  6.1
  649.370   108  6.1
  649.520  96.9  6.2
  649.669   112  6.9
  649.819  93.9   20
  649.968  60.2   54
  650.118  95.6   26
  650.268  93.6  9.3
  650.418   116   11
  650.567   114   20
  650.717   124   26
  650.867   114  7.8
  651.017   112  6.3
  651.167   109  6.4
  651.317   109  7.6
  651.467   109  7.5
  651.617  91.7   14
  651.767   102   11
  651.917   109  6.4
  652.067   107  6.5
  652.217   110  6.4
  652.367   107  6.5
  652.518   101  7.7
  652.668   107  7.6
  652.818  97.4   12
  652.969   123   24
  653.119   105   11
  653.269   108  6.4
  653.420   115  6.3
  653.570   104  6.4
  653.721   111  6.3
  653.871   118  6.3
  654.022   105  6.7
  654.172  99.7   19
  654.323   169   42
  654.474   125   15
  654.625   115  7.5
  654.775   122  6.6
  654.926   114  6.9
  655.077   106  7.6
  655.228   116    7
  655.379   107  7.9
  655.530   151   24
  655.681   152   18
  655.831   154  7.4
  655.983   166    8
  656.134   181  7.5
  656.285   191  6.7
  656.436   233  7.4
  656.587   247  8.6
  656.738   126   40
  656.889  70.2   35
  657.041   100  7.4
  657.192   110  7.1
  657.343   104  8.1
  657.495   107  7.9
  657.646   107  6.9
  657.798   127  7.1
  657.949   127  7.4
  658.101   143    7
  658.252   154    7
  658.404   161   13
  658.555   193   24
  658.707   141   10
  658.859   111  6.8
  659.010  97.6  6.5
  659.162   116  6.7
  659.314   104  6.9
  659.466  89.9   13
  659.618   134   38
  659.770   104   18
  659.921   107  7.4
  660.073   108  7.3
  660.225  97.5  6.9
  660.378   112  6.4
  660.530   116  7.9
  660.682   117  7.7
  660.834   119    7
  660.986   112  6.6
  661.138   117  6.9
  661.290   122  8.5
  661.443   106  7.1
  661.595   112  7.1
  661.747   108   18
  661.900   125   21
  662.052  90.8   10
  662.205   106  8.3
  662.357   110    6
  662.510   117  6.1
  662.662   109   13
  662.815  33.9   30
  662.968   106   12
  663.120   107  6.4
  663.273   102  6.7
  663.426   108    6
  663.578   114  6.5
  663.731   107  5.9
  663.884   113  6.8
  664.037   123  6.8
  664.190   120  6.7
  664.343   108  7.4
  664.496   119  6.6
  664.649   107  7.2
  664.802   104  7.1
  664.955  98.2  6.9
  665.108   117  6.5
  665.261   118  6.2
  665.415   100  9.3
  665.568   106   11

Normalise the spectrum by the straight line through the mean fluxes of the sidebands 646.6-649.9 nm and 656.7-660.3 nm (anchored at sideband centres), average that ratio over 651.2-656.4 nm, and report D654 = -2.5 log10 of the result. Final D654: -0.081 mag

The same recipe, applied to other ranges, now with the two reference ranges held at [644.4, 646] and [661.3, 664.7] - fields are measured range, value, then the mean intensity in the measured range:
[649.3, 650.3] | 0.08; 94.3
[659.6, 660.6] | -0.04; 110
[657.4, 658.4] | -0.23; 129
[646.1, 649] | -0.07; 107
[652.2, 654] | -0.06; 109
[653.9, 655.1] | -0.16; 120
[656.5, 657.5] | -0.20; 126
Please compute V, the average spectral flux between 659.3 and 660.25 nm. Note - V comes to 107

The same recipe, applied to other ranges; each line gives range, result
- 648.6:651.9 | 104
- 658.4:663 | 112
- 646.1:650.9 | 105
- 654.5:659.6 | 135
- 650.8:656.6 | 125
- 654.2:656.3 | 138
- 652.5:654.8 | 114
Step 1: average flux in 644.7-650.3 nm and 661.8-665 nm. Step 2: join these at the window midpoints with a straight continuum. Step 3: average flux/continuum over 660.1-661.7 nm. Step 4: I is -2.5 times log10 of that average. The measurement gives -0.07 mag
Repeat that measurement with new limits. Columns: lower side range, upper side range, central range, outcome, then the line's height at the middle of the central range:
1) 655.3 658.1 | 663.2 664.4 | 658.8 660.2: 0.207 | 130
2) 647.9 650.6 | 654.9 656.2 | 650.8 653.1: 0.106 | 118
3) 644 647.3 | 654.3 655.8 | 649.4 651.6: 0.117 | 116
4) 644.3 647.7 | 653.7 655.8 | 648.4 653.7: 0.094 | 115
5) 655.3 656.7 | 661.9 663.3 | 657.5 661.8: 0.106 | 133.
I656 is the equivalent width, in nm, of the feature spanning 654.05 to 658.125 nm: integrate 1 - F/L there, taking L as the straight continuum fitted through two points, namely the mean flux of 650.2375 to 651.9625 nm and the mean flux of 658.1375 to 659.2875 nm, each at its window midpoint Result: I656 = -0.25 nm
